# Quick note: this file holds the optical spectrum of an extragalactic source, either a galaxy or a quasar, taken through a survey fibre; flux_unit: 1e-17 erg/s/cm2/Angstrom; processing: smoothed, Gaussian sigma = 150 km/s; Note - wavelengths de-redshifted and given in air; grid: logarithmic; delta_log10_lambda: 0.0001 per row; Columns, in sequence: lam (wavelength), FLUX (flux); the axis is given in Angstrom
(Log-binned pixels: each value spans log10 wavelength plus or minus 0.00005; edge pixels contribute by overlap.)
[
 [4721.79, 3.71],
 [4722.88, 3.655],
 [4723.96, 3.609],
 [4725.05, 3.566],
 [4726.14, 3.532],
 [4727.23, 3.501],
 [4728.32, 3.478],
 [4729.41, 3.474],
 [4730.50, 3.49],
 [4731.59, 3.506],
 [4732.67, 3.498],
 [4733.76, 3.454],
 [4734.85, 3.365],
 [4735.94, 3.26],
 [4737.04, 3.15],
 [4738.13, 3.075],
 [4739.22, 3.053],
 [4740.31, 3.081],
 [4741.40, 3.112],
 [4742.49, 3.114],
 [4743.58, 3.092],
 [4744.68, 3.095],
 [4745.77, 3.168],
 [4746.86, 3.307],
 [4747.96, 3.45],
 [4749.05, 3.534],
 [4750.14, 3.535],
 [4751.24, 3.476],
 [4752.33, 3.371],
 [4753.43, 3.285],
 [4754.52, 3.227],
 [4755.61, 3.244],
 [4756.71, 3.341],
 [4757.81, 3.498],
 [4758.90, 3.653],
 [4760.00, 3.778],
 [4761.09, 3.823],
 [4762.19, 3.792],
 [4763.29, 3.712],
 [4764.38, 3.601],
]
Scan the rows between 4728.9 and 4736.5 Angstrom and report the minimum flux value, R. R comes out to 3.26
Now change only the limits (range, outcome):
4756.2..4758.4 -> 3.341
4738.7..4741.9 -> 3.053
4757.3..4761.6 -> 3.498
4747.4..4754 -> 3.285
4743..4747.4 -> 3.092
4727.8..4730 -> 3.474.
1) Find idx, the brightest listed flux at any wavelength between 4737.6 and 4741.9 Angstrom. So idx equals 3.112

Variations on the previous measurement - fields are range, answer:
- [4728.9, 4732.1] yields 3.506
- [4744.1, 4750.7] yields 3.535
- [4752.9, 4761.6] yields 3.823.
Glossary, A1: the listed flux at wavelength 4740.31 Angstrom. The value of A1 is 3.081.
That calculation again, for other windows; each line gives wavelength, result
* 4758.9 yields 3.653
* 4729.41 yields 3.474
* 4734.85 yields 3.365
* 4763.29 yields 3.712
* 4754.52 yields 3.227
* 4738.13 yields 3.075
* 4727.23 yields 3.501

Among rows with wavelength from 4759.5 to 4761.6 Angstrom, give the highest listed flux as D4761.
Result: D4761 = 3.823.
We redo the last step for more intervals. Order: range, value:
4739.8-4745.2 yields 3.114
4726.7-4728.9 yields 3.501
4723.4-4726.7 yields 3.609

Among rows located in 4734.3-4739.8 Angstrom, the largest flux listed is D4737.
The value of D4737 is 3.365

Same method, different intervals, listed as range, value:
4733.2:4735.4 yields 3.454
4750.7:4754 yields 3.476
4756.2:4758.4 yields 3.498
